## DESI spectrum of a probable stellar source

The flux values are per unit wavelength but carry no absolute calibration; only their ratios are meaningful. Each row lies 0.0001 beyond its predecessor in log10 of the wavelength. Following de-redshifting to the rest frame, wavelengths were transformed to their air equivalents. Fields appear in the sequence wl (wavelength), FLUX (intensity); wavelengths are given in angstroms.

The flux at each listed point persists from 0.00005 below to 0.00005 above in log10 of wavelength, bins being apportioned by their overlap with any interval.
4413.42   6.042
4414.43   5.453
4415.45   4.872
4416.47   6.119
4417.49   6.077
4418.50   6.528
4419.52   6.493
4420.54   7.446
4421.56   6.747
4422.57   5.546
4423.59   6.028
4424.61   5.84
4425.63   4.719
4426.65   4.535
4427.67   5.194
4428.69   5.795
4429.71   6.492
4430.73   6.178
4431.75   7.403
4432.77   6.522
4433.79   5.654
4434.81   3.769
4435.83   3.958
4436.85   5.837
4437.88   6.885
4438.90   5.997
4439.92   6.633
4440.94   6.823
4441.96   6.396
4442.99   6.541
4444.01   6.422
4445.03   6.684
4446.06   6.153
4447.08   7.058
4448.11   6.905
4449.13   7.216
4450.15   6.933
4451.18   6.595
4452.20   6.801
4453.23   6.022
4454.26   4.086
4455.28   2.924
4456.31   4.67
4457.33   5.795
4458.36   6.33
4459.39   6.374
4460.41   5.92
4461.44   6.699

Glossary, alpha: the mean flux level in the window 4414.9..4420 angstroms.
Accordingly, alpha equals 6.01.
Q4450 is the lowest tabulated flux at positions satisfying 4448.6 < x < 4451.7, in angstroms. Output 6.595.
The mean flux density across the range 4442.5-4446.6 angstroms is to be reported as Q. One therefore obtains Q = 6.46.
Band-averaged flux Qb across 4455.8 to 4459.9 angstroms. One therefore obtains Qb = 5.8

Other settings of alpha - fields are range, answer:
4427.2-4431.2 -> 5.92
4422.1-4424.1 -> 5.79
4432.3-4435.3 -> 5.31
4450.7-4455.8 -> 5.27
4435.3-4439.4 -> 5.65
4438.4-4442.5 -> 6.46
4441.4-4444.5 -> 6.46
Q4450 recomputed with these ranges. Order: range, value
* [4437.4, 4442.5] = 5.997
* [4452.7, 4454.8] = 4.086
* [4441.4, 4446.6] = 6.153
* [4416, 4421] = 6.077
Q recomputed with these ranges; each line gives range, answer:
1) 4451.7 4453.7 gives 6.4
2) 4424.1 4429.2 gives 5.21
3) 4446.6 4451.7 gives 6.94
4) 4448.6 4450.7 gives 7.08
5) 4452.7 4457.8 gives 4.69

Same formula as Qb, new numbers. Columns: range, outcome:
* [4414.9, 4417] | 5.47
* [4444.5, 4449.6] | 6.8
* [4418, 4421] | 6.8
